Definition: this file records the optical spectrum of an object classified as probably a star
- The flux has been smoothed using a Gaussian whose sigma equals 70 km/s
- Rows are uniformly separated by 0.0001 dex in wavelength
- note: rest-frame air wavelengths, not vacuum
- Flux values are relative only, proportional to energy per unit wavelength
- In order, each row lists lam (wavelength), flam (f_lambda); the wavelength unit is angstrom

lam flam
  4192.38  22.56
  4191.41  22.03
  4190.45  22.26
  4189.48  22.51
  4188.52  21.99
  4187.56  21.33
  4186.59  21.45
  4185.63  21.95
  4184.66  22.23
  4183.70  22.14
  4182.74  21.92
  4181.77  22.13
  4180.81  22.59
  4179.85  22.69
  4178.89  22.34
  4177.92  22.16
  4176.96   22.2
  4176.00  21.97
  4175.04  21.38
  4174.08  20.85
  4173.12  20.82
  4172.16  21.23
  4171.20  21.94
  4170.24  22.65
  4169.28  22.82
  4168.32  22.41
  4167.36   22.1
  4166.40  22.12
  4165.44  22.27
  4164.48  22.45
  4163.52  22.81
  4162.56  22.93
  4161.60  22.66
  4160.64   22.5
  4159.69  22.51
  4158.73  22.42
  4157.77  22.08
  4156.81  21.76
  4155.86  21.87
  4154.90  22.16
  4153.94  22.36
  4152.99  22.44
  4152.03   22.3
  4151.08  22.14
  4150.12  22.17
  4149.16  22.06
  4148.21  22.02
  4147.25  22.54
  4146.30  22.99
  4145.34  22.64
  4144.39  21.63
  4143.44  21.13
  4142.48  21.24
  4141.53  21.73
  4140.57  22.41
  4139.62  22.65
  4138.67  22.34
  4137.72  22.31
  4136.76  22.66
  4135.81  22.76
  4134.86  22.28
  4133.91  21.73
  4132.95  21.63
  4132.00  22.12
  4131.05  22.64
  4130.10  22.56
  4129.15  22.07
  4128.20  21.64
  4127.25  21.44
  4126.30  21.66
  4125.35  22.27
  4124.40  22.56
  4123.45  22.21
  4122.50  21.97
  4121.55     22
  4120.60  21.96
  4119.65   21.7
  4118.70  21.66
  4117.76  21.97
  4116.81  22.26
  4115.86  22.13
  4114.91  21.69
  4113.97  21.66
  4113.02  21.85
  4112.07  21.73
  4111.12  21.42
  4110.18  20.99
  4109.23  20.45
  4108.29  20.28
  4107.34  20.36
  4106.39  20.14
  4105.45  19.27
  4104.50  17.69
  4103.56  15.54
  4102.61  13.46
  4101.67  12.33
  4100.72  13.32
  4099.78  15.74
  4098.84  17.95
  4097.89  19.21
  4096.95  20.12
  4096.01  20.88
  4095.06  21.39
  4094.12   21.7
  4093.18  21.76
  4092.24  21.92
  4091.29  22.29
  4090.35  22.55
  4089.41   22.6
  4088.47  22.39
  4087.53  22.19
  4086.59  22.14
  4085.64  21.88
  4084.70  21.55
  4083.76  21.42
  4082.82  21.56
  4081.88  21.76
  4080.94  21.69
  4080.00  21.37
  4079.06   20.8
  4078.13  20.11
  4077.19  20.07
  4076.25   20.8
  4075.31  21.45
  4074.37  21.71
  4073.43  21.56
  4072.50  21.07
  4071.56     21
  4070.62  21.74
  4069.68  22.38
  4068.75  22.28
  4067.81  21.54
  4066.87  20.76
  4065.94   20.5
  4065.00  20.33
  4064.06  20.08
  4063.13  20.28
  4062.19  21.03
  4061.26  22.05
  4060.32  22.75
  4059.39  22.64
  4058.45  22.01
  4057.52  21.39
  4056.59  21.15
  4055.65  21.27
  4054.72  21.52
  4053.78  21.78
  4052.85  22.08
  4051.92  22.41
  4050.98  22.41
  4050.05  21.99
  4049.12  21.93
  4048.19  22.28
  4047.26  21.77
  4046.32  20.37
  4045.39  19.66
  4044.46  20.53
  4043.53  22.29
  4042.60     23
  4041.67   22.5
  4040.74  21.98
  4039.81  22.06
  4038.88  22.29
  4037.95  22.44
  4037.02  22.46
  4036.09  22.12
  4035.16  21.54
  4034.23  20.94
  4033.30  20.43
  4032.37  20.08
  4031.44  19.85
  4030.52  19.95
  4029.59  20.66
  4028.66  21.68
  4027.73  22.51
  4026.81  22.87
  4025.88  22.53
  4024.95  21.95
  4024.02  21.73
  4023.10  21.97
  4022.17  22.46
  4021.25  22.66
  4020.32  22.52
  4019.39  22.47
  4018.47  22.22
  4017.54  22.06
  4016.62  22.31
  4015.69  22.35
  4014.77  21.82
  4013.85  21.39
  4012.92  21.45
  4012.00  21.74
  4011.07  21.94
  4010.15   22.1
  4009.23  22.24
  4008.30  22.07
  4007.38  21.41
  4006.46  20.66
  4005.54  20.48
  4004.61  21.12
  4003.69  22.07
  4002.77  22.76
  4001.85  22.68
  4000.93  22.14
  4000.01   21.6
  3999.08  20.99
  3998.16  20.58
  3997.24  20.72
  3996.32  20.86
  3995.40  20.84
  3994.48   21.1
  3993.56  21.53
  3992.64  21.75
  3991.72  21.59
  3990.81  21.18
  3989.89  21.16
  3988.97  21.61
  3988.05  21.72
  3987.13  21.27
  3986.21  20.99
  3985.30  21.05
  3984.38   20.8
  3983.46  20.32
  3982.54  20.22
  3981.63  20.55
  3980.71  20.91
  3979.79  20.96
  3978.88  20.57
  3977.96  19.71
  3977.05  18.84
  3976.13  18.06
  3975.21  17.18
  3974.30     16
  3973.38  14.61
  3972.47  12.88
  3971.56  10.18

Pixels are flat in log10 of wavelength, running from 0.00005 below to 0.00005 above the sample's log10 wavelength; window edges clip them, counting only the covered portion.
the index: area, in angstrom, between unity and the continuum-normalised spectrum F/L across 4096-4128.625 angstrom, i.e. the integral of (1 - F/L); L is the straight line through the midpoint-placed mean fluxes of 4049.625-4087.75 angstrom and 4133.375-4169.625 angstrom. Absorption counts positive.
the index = 2.7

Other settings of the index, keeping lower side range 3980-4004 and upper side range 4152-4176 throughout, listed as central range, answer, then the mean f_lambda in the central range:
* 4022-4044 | -0.3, 21.8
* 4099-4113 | 2.4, 18.2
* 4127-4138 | -0.1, 22.2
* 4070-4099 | 0.5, 21.3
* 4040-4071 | 0.0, 21.6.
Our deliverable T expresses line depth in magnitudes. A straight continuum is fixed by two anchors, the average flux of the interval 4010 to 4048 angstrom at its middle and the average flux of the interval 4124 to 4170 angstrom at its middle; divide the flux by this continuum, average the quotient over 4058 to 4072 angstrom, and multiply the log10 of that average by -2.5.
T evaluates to 0.02 mag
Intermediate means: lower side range 21.7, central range 21.4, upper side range 22.2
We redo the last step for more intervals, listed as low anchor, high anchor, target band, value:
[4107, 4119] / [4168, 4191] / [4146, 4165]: -0.027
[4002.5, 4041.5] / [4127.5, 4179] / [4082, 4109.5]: 0.113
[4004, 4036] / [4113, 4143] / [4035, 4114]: 0.047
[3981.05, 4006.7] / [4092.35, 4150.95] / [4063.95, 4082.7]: -0.005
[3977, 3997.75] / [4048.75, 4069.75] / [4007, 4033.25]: -0.029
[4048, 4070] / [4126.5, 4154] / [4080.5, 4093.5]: -0.009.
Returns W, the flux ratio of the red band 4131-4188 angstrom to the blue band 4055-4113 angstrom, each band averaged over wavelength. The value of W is 1.1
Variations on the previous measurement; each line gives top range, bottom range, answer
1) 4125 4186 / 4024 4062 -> 1.02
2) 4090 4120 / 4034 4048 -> 0.92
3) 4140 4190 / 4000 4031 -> 1.01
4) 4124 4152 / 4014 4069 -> 1.02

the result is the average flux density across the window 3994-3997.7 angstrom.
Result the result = 20.9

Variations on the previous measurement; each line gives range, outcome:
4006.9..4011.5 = 22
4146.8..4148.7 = 22.3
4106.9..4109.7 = 20.4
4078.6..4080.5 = 21.1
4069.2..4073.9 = 21.6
